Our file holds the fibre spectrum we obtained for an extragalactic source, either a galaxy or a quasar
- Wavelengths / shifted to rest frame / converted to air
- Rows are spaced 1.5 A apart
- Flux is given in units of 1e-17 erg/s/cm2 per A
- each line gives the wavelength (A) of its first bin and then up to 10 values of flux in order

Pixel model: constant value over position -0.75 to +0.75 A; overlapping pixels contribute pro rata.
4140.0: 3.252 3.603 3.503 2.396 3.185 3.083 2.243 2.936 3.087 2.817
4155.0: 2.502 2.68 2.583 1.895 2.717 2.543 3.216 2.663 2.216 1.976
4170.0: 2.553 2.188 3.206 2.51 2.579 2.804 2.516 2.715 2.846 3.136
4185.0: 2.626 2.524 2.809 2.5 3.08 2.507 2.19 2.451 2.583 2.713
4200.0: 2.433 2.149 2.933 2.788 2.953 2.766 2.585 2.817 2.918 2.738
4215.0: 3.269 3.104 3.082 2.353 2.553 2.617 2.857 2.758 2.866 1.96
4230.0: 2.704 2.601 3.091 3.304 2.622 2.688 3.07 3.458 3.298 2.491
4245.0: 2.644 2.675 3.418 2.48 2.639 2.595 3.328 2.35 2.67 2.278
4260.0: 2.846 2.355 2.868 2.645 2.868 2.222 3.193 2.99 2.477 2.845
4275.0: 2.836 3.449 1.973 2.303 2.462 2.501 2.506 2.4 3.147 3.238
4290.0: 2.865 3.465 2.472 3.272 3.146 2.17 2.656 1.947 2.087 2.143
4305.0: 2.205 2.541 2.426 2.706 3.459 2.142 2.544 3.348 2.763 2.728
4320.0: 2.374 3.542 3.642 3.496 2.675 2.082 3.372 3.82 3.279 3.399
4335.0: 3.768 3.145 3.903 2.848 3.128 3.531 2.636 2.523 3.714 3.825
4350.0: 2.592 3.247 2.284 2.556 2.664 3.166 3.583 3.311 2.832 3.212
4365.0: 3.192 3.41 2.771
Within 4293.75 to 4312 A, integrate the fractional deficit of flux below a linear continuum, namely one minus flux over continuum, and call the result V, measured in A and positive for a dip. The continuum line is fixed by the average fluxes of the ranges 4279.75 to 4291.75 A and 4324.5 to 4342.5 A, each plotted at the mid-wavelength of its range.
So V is 2.4 A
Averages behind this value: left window 2.77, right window 3.24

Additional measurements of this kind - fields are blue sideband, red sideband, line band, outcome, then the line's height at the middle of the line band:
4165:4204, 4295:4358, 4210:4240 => -1.3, 2.68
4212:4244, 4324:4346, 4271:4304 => 4.0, 3.03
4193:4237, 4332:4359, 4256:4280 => 1.7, 2.88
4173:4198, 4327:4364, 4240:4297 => 2.7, 2.91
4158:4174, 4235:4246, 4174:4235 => 0.1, 2.72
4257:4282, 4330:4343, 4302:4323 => 3.0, 3.15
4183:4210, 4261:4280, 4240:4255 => -1.1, 2.69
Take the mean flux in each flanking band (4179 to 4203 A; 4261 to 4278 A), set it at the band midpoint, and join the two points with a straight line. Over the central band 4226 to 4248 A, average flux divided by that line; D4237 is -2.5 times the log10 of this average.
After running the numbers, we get -0.05 mag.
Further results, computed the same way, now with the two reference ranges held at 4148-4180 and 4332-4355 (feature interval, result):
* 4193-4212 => 0.04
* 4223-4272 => 0.03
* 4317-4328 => 0.05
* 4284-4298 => 0.03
